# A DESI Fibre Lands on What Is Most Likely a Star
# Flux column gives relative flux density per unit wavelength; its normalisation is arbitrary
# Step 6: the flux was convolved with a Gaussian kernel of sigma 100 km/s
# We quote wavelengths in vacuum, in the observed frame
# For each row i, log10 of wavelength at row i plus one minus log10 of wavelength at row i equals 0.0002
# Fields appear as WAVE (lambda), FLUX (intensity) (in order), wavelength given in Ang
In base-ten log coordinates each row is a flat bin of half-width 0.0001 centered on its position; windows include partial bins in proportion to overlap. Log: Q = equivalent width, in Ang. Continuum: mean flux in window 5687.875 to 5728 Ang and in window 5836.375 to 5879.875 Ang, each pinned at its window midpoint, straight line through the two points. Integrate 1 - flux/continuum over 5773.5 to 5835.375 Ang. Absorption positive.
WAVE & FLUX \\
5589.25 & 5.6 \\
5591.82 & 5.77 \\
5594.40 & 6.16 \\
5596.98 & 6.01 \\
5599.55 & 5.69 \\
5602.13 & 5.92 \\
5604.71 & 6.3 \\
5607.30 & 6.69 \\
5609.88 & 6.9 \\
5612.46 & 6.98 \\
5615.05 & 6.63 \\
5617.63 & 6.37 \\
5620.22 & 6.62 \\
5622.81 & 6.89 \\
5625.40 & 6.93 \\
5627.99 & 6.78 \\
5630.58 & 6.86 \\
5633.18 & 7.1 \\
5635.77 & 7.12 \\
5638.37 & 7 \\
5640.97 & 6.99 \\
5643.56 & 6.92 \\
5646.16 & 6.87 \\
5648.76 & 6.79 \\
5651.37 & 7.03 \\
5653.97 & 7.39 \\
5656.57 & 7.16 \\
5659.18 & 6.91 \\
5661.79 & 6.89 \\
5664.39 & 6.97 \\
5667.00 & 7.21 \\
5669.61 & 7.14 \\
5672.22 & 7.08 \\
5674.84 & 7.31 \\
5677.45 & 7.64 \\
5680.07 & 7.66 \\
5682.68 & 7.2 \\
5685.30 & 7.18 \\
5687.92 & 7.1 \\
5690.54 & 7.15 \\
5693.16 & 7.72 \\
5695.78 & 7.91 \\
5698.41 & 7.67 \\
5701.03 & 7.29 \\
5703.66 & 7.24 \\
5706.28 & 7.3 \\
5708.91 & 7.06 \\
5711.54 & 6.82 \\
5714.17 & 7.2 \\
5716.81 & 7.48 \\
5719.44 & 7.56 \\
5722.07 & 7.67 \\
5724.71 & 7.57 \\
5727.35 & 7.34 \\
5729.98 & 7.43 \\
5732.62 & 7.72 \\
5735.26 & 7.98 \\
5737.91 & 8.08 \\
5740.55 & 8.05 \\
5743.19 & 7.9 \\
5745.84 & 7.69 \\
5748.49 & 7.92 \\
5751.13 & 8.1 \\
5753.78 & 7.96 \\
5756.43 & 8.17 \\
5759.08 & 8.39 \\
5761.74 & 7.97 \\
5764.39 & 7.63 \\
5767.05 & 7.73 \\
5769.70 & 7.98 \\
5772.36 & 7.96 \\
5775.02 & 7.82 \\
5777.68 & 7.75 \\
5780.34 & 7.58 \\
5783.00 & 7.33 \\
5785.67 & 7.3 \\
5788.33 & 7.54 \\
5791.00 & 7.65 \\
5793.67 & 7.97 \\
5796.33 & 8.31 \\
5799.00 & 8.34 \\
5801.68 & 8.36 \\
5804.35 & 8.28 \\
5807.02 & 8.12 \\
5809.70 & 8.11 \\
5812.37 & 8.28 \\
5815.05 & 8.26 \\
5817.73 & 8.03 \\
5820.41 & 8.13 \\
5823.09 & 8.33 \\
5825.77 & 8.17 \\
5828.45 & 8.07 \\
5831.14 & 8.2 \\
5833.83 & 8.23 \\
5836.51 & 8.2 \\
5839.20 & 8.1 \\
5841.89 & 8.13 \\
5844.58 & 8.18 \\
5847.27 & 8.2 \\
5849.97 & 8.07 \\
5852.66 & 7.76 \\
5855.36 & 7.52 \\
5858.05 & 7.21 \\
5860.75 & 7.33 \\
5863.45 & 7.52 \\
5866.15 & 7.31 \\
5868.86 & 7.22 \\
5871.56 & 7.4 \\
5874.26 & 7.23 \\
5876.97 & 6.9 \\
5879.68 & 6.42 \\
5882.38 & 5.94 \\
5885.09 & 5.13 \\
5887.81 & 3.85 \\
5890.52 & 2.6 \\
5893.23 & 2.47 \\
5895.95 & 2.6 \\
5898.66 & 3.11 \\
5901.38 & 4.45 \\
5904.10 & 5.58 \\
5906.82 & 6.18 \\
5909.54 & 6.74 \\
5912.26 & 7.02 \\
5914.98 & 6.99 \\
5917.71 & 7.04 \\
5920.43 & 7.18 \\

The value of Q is -4.1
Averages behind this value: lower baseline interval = 7.39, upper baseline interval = 7.58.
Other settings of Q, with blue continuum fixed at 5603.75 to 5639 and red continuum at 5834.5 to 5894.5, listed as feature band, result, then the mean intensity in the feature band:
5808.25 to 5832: -4.9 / 8.17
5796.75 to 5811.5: -3.2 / 8.25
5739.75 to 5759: -3.4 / 8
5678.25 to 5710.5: -2.8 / 7.37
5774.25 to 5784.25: -1.2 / 7.61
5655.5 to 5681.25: -1.5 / 7.19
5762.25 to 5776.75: -2.2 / 7.83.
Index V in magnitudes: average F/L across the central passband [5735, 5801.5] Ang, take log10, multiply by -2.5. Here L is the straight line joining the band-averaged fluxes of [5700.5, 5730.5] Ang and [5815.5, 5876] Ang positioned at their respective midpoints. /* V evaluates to -0.05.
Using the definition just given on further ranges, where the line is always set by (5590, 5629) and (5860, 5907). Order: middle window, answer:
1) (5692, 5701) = -0.25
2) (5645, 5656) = -0.12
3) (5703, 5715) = -0.17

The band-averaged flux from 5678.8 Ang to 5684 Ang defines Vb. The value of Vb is 7.43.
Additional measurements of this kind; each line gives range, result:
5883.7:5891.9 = 3.86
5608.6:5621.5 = 6.7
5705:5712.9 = 7.06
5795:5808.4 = 8.28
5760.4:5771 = 7.83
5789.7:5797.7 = 7.99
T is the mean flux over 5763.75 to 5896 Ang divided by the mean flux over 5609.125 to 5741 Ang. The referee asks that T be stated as 1.02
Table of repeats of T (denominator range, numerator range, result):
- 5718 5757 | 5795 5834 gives 1.05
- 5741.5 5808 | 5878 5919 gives 0.64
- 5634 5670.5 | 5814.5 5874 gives 1.12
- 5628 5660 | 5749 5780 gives 1.13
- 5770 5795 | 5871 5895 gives 0.68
